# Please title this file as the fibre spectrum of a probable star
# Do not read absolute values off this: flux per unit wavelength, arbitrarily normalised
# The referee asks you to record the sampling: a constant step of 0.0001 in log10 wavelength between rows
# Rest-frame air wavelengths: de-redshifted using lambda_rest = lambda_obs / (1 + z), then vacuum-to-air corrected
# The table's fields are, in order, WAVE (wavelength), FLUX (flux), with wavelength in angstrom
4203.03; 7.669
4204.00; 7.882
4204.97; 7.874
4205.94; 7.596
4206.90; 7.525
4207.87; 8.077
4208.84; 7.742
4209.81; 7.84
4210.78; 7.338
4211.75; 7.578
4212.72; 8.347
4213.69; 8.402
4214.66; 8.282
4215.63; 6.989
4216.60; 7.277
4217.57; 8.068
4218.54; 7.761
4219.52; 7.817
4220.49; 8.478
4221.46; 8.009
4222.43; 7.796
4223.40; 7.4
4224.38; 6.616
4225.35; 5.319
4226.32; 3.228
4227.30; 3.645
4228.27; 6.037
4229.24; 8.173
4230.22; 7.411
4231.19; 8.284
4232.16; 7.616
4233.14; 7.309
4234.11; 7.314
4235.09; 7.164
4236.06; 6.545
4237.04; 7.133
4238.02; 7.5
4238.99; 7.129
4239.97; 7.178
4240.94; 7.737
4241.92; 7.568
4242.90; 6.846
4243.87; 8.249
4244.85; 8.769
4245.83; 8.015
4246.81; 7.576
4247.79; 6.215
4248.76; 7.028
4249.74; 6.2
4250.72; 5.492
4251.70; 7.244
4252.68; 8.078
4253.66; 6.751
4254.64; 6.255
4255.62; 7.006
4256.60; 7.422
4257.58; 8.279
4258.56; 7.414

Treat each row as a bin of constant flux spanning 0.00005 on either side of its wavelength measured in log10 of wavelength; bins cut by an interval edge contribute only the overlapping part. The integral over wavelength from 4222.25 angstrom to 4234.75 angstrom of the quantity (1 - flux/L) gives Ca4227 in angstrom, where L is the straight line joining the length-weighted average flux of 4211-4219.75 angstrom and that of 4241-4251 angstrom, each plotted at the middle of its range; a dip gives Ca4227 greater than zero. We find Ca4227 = 1.6 angstrom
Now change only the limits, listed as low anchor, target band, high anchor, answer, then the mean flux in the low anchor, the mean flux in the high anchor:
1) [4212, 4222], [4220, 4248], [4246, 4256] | 0.9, 7.93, 6.82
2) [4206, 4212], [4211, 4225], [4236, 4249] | -0.2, 7.69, 7.43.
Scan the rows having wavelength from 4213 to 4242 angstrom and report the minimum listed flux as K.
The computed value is 3.228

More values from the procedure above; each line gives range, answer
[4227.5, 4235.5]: 6.037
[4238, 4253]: 5.492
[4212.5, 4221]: 6.989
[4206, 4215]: 7.338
